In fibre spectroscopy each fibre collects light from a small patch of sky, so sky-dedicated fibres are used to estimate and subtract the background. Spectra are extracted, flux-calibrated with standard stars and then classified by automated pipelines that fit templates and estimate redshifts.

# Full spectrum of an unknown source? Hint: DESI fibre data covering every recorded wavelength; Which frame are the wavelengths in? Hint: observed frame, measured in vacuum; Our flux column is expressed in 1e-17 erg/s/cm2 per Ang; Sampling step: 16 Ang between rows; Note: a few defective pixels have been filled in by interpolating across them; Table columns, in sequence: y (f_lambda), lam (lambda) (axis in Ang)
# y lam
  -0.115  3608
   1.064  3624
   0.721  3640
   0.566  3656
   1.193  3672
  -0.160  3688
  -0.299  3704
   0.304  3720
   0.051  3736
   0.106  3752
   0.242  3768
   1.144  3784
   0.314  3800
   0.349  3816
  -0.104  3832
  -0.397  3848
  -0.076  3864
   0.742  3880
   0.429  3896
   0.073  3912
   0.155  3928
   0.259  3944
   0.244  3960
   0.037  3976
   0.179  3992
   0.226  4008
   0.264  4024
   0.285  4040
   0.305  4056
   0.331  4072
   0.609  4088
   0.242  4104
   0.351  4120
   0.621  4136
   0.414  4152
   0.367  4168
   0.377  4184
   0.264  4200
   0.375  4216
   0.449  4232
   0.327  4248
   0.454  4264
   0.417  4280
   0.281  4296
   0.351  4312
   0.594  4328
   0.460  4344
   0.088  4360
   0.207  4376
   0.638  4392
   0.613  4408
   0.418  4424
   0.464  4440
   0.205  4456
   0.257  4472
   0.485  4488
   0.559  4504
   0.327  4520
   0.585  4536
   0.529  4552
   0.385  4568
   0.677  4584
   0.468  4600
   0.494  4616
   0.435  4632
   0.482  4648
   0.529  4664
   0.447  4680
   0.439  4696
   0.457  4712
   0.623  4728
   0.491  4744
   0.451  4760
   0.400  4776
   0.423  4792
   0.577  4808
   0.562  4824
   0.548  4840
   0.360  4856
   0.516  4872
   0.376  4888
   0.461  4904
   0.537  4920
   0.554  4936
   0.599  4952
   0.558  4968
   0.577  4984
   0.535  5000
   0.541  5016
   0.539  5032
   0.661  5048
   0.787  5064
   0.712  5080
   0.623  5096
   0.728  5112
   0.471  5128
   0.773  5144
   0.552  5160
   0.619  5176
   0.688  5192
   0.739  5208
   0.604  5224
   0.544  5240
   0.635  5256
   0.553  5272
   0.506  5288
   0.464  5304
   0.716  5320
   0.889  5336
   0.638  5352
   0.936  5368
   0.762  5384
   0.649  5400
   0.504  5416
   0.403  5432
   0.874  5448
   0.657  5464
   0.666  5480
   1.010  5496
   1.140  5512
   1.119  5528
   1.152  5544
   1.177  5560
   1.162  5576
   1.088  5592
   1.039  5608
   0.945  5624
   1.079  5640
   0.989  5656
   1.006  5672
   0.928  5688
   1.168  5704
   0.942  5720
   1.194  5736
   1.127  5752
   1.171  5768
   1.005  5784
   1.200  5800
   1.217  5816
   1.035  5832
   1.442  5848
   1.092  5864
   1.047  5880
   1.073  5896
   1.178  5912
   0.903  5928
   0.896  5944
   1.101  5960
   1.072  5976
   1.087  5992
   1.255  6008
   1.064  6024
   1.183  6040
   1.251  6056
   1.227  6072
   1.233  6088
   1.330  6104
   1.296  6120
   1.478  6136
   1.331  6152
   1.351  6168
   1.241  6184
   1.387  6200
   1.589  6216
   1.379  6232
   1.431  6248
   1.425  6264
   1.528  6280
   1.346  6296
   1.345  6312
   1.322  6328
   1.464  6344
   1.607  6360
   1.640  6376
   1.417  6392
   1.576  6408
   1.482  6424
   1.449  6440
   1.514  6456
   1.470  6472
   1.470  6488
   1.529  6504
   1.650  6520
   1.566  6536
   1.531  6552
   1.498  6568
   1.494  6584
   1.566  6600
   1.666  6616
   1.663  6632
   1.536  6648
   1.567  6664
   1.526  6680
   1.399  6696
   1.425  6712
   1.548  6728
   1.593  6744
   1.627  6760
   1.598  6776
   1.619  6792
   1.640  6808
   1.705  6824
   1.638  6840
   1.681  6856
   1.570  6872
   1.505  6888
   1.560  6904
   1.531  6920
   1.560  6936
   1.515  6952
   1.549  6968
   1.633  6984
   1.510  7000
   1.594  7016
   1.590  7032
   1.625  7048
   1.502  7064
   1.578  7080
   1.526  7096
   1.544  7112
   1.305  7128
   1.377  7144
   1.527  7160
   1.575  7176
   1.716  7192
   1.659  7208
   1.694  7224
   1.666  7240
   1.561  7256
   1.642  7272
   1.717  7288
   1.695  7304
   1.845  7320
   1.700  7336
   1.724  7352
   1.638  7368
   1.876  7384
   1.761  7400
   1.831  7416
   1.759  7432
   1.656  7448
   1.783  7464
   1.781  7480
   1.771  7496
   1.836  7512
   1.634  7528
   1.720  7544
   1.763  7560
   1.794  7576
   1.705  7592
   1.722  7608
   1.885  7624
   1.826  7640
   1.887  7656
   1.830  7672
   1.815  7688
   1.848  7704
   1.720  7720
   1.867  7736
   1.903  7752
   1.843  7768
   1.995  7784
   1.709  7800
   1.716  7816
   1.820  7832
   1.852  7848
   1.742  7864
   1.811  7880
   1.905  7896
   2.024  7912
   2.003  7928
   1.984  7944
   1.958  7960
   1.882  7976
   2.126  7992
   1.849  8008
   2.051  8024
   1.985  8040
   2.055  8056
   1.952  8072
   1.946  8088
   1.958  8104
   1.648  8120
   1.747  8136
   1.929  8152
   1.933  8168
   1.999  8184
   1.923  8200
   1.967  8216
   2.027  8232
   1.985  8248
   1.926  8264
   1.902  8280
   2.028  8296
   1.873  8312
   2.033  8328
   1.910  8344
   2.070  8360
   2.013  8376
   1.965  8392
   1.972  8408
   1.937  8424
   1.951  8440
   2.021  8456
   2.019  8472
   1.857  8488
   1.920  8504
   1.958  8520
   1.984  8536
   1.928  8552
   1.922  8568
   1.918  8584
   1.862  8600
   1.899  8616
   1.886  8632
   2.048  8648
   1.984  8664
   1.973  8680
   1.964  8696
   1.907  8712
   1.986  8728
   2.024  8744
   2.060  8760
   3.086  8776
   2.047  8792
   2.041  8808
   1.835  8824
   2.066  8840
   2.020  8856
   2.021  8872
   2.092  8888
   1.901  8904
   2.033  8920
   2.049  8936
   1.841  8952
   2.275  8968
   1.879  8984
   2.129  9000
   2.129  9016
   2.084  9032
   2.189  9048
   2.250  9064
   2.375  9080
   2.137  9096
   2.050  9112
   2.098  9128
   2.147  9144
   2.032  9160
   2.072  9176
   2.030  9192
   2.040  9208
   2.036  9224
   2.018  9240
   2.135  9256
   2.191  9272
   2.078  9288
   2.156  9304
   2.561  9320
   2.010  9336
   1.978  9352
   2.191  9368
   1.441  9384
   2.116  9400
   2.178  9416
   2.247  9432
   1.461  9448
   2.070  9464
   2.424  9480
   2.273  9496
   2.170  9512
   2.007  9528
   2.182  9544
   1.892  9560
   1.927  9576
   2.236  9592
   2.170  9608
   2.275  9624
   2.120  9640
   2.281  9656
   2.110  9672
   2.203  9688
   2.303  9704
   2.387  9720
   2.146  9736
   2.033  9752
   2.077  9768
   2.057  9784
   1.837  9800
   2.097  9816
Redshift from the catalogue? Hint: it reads 0.378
